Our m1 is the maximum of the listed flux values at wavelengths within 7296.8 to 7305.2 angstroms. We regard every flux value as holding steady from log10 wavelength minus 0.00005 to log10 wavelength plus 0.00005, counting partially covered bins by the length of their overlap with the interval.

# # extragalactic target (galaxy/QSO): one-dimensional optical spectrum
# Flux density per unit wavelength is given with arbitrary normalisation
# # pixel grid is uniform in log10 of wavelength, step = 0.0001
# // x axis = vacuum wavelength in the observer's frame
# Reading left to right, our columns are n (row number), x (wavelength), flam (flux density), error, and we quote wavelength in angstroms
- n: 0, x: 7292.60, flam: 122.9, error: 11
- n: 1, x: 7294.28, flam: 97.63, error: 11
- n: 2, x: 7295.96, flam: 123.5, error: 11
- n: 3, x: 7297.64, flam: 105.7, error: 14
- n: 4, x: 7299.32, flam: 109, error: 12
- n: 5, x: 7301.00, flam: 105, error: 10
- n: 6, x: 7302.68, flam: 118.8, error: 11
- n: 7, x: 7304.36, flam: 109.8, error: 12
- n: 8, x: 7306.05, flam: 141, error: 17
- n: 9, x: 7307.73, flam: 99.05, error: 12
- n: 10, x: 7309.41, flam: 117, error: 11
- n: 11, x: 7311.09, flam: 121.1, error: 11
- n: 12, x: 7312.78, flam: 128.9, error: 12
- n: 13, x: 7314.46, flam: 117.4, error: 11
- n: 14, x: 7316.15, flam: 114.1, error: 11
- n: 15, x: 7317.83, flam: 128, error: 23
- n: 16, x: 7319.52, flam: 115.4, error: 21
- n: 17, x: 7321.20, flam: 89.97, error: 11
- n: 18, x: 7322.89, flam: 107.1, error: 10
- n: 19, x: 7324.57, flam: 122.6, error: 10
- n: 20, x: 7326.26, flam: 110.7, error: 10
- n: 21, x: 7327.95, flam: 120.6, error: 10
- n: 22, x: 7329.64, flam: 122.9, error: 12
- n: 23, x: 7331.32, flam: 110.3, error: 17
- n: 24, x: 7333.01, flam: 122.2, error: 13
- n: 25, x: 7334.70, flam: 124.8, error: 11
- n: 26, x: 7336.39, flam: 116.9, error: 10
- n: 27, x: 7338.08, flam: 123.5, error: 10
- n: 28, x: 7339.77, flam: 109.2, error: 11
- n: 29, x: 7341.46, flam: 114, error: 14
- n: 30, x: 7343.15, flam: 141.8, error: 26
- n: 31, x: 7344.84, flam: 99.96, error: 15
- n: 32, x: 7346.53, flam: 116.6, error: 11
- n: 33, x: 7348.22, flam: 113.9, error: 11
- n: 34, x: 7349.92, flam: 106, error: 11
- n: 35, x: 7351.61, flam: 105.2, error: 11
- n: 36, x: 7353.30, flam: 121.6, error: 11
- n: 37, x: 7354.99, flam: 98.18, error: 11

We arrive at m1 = 118.8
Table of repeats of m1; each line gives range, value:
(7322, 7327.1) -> 122.6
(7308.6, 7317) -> 128.9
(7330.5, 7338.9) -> 124.8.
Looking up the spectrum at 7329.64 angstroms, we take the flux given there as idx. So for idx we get 122.9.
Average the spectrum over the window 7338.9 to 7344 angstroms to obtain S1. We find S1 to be 122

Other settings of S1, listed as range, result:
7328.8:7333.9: 119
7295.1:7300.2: 113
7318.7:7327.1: 109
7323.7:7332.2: 117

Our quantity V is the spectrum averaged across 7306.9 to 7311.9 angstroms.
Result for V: 112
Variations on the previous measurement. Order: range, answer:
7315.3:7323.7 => 111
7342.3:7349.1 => 118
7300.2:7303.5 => 112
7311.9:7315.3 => 123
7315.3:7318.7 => 121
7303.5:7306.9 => 125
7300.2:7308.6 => 115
